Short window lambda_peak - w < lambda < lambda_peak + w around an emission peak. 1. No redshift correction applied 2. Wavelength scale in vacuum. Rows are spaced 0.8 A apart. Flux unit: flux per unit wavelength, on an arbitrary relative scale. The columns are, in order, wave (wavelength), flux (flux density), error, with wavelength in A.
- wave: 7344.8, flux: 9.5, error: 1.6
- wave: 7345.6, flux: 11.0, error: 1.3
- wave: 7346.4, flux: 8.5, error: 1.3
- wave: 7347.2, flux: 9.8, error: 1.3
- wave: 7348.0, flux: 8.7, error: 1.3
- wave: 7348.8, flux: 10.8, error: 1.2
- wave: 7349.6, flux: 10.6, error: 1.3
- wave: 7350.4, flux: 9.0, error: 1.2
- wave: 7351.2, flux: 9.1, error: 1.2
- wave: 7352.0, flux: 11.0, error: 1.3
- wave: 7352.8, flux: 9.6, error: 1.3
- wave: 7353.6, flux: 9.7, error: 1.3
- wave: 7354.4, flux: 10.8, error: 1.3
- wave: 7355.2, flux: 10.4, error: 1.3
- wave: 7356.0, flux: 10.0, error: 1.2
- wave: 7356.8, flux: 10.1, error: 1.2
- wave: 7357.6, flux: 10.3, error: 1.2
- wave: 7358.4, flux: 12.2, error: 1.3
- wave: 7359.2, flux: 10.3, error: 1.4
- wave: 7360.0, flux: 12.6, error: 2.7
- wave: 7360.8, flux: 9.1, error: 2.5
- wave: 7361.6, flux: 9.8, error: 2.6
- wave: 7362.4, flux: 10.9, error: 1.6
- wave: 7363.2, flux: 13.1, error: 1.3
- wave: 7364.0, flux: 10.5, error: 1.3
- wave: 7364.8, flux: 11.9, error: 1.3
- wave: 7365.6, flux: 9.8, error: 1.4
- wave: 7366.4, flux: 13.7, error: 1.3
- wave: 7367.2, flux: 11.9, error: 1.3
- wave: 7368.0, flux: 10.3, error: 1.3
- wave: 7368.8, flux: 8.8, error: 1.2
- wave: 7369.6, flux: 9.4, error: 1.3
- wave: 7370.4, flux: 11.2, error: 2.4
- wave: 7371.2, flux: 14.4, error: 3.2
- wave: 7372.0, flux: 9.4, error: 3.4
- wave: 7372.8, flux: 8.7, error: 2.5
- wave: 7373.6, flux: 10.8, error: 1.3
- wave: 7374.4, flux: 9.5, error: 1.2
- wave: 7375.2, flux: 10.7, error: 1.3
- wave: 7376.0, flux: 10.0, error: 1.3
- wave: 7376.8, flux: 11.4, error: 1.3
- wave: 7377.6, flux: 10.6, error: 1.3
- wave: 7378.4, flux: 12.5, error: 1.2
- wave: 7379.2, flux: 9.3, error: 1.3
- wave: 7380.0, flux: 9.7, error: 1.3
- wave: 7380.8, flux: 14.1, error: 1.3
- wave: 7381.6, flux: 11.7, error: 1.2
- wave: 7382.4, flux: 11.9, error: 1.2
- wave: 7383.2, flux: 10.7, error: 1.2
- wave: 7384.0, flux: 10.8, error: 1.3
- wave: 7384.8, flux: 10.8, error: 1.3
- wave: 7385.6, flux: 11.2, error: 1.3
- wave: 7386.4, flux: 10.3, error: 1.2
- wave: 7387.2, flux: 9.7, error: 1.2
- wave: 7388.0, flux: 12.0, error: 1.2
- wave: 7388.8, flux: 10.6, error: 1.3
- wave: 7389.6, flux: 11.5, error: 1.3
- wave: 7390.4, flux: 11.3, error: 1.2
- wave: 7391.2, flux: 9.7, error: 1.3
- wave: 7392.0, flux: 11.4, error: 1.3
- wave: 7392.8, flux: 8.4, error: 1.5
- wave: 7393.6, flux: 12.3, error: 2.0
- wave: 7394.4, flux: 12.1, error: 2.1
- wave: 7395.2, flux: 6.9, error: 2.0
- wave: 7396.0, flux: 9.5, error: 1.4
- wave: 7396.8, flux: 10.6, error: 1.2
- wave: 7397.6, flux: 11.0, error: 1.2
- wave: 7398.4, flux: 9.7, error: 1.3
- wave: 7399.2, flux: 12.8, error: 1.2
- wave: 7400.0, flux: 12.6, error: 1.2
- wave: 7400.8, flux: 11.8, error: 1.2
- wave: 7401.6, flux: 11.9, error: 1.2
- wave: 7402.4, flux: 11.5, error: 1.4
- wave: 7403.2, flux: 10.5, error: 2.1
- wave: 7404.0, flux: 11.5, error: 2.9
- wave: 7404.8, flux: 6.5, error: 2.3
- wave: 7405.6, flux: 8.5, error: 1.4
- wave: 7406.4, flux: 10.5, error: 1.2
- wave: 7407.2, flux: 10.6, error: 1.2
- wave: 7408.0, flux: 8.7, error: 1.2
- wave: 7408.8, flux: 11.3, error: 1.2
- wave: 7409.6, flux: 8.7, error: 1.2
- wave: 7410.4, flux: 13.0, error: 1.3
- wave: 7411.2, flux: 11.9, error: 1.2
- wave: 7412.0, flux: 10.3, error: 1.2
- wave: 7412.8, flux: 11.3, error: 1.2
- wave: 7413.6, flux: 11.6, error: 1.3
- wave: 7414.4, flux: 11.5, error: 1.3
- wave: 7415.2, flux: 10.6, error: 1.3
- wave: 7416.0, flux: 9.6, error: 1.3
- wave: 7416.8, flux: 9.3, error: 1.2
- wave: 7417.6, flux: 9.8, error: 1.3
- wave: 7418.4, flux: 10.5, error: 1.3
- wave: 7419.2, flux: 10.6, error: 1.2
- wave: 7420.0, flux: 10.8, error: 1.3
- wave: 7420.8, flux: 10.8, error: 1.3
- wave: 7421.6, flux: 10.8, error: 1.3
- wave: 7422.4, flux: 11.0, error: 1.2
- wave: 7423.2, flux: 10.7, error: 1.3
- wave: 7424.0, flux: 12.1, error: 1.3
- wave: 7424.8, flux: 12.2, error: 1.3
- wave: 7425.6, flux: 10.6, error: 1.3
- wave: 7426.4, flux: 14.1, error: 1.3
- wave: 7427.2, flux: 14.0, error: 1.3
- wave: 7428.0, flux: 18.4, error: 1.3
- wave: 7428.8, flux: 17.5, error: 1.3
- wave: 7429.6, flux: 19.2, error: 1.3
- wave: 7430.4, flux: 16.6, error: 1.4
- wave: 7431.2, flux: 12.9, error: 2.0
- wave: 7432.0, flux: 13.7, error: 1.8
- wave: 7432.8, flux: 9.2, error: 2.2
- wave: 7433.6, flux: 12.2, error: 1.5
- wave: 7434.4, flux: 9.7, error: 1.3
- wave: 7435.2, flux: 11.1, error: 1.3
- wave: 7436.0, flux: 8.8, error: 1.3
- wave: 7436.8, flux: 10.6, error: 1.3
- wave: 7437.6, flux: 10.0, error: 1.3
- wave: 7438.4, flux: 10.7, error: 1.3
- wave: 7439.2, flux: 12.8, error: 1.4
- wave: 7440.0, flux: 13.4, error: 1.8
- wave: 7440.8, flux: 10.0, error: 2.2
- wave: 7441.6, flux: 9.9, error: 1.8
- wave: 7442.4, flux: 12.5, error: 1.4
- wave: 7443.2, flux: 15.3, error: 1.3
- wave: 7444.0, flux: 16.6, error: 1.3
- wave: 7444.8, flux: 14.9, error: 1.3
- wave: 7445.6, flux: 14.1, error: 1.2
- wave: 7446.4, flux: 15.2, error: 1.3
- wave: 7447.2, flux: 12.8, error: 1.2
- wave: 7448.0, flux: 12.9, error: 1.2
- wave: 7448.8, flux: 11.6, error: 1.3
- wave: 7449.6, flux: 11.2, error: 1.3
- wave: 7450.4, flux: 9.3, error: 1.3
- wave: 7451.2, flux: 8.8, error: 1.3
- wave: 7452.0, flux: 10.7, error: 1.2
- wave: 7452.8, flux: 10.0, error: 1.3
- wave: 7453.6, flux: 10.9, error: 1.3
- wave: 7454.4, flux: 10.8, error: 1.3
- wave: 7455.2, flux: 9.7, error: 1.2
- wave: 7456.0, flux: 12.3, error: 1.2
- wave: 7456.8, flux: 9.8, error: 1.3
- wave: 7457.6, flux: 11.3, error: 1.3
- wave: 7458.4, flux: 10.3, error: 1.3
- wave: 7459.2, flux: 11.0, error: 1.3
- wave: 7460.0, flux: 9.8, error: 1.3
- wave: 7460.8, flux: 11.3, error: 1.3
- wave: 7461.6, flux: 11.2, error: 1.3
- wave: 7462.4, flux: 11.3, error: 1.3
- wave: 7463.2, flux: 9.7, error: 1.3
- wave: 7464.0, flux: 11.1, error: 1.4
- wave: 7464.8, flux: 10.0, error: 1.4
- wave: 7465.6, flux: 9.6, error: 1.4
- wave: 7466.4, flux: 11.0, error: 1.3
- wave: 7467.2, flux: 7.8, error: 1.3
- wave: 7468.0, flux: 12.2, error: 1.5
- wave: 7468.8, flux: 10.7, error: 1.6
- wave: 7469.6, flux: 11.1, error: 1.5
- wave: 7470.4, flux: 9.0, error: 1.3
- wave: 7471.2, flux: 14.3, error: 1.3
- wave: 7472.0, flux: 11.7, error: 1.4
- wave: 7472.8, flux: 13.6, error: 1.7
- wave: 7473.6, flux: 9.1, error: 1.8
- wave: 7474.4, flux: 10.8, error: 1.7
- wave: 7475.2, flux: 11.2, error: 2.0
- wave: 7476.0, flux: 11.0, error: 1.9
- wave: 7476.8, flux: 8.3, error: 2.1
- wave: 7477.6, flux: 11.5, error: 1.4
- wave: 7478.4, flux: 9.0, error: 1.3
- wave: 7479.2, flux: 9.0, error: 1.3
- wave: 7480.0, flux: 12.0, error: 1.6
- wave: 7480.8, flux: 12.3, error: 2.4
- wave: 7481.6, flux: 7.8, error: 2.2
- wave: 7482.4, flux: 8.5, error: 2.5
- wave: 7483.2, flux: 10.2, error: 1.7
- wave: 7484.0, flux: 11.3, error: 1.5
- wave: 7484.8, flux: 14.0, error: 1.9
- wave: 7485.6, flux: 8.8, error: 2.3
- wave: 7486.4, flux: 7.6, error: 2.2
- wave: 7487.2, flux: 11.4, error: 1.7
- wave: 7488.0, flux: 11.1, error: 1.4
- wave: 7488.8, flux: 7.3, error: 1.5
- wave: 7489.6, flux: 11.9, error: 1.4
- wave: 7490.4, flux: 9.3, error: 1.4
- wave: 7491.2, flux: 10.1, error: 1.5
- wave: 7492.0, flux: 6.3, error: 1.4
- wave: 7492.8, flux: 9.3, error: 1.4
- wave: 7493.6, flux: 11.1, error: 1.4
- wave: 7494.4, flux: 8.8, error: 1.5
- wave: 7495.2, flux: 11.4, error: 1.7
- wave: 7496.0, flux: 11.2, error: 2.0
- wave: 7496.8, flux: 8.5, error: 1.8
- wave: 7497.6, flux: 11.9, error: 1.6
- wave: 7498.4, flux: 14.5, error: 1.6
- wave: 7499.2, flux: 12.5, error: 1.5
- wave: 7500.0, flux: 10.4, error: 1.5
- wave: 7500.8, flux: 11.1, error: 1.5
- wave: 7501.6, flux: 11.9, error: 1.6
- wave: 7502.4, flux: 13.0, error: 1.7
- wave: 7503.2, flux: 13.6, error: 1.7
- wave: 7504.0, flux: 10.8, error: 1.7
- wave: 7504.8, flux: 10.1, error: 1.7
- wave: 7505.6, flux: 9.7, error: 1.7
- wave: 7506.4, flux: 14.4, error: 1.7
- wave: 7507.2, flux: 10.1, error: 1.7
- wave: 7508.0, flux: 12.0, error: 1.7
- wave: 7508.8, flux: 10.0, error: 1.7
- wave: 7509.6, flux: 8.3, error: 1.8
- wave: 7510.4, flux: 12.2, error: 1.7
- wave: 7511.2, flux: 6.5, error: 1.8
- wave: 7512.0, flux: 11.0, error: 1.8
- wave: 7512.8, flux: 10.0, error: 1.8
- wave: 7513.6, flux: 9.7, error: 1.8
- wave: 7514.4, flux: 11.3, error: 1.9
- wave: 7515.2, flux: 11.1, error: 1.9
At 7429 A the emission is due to [S II]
